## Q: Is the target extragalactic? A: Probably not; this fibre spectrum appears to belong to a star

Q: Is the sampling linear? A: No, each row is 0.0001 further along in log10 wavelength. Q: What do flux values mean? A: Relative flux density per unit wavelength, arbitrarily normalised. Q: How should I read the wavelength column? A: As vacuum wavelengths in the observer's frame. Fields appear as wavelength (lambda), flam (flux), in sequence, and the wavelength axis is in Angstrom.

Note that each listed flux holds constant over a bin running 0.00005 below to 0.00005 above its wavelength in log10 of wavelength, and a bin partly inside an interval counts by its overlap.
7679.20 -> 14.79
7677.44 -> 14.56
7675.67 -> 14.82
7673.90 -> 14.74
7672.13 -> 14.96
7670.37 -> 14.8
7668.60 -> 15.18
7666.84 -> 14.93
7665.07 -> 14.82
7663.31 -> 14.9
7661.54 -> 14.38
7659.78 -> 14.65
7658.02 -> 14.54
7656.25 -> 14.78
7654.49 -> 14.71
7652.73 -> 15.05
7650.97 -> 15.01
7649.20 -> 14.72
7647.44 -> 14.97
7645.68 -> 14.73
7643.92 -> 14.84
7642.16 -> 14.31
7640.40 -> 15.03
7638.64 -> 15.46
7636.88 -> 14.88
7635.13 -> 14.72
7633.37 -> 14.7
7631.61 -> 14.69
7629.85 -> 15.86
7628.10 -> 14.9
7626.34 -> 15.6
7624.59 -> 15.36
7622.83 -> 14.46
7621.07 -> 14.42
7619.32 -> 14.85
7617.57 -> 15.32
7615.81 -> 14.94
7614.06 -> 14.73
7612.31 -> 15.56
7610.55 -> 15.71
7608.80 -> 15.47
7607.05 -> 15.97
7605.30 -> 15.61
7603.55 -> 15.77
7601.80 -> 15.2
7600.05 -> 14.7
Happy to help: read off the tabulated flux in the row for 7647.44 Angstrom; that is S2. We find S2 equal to 14.97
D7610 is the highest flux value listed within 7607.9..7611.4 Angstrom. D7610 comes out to 15.71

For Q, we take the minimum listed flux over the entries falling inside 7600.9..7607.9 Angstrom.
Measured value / 15.2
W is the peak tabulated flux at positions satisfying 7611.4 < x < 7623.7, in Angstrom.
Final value 15.56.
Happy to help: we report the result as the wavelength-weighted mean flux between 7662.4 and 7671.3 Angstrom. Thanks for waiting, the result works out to 14.9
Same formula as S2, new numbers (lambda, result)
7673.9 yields 14.74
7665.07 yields 14.82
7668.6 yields 15.18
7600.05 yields 14.7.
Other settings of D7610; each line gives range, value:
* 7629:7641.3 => 15.86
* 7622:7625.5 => 15.36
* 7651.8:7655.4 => 15.05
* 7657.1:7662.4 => 14.65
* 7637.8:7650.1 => 15.46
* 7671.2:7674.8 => 14.96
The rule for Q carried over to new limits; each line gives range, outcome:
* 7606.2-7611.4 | 15.47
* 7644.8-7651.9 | 14.72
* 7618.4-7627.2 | 14.42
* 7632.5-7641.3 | 14.7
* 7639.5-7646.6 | 14.31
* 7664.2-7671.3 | 14.8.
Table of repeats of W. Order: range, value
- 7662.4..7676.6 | 15.18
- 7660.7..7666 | 14.9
